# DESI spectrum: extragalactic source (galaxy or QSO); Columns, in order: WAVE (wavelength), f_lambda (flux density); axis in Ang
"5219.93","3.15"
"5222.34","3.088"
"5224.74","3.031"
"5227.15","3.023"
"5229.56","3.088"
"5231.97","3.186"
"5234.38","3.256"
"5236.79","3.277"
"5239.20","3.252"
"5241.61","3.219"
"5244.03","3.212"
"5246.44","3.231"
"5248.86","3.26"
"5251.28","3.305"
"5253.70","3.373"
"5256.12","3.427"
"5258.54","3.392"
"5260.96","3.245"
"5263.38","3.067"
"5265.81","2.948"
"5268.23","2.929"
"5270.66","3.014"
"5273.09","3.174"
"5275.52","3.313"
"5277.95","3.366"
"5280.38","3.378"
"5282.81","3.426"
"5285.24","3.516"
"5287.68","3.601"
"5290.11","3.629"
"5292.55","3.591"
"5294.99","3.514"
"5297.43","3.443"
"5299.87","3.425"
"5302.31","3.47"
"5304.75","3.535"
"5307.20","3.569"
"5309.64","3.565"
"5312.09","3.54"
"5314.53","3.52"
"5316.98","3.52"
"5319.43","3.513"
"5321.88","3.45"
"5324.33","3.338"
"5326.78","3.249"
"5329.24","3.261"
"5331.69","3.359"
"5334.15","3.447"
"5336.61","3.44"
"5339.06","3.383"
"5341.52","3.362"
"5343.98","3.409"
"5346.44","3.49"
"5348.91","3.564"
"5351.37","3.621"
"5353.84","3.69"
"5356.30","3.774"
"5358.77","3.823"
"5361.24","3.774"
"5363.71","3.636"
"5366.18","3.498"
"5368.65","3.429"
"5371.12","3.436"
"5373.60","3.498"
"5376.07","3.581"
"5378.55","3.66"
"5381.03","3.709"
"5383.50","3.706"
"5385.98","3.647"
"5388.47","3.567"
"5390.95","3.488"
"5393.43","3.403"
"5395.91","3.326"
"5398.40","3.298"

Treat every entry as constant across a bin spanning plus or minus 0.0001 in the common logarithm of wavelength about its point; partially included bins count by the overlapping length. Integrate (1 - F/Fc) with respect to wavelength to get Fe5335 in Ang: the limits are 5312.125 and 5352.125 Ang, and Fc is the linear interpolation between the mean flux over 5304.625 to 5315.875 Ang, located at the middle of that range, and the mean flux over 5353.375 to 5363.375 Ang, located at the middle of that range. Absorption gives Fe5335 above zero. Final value 2.3 Ang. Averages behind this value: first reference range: 3.55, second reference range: 3.76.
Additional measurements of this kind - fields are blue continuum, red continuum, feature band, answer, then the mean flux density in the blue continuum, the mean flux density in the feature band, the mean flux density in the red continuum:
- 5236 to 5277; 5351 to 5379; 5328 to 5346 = 0.66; 3.21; 3.39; 3.62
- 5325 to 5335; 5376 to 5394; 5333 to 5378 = -1.26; 3.32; 3.55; 3.6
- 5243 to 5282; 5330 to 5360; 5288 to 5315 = -1.29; 3.23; 3.53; 3.53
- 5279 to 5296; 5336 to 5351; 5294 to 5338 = 0.43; 3.52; 3.45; 3.45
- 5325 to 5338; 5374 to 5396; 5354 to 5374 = -0.75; 3.35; 3.62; 3.58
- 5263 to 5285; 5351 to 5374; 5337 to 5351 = 0.32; 3.2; 3.45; 3.62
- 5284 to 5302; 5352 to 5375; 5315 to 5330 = 0.70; 3.53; 3.4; 3.62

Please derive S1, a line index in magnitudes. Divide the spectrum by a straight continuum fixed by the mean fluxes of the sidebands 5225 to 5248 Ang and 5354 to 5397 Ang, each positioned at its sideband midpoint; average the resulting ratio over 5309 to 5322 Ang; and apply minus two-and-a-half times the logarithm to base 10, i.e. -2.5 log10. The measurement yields -0.033 mag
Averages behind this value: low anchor 3.19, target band 3.52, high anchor 3.59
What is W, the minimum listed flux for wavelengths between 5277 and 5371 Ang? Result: 3.249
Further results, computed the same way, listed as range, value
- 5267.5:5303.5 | 2.929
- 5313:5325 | 3.338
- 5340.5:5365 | 3.362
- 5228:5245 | 3.088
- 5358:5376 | 3.429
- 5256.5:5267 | 2.948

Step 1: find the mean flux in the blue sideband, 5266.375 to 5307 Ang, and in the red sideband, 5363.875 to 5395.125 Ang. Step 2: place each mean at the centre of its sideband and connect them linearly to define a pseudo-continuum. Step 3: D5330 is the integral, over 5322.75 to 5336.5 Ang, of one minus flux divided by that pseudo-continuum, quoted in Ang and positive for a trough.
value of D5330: 0.5 Ang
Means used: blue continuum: 3.39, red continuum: 3.55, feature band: 3.34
